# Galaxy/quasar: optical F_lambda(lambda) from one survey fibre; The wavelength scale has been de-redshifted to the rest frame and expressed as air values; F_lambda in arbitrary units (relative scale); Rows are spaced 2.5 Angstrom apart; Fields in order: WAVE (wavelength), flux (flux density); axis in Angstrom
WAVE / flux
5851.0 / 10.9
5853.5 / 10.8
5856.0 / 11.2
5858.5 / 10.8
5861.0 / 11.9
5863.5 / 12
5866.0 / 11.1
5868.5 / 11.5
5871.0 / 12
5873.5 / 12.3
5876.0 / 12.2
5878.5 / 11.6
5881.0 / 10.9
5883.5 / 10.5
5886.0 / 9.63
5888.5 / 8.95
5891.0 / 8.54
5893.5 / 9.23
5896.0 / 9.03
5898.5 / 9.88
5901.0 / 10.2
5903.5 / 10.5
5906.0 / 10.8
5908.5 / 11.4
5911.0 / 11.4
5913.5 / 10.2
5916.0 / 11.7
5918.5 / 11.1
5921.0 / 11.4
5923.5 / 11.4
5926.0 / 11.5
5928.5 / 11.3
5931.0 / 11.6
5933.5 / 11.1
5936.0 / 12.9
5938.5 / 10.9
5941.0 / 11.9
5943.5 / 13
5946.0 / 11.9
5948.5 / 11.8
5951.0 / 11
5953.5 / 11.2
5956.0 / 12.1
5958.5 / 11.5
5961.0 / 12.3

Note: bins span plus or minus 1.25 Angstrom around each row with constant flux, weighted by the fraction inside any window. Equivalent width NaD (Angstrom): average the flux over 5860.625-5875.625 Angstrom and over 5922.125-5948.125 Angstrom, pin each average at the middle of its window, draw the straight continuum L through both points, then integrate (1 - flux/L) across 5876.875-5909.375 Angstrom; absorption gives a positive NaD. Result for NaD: 4.67 Angstrom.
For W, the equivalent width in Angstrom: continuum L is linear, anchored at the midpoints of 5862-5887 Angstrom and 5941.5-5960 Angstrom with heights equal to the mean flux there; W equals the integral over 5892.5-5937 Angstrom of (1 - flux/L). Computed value 2.6 Angstrom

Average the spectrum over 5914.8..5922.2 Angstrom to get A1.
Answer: 11.4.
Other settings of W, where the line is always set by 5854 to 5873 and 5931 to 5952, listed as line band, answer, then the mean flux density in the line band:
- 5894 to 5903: 1.5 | 9.73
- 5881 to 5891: 1.6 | 9.7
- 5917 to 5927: 0.3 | 11.4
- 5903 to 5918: 0.8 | 11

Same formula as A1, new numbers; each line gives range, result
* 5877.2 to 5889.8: 10.3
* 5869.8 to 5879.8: 12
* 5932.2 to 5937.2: 12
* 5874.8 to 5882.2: 11.6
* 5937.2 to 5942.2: 11.4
